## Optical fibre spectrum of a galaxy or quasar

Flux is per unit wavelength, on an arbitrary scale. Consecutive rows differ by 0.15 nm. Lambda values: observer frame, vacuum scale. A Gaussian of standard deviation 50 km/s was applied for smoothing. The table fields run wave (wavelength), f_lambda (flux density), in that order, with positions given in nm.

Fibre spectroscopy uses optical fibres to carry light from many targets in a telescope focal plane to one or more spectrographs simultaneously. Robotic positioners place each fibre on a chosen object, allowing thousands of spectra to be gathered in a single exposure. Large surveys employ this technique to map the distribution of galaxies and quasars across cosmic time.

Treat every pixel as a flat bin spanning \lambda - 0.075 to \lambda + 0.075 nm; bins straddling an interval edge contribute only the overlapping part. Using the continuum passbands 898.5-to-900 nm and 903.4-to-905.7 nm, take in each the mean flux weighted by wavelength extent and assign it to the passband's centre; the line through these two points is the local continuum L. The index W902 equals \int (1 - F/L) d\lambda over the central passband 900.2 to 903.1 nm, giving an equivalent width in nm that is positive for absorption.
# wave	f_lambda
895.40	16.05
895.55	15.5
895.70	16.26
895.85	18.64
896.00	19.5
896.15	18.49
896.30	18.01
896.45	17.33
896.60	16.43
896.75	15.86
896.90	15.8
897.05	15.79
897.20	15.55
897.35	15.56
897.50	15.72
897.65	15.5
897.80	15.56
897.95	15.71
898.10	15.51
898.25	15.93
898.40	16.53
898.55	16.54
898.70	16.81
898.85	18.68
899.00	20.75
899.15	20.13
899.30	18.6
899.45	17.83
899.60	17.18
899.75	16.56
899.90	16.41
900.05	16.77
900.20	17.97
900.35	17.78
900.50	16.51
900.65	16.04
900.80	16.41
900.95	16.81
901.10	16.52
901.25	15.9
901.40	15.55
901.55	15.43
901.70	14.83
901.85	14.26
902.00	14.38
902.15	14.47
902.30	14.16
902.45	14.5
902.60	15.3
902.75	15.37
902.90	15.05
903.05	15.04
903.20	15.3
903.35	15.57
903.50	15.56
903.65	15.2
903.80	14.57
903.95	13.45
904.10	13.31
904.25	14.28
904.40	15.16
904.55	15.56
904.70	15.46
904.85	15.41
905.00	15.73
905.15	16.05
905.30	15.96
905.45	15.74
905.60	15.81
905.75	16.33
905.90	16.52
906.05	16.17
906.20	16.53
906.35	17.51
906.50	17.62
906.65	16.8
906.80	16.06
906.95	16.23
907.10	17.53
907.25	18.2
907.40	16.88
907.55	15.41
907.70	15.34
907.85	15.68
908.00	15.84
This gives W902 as 0.20 nm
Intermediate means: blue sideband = 18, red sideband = 15.2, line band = 15.6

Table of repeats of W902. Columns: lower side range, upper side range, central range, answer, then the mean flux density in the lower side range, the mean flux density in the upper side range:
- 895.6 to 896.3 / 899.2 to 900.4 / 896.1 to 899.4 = 0.17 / 18.1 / 17.4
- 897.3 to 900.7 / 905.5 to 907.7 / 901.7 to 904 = 0.27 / 17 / 16.6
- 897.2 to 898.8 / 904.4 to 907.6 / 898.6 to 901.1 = -0.23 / 16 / 16.3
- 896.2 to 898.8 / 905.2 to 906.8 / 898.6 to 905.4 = 0.15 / 16.2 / 16.5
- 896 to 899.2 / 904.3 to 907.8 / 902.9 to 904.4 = 0.15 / 16.8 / 16.2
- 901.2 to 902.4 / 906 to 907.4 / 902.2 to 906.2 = 0.15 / 14.8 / 17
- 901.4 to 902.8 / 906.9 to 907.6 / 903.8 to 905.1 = 0.08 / 14.8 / 16.9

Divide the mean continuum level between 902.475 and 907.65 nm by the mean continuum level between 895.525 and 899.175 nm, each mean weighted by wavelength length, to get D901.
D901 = 0.9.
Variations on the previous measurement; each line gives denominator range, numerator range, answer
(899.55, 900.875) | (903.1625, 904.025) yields 0.89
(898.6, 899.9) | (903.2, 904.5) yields 0.81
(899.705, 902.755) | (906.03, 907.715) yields 1.06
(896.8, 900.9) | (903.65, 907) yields 0.94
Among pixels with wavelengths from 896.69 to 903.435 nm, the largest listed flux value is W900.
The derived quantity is 20.75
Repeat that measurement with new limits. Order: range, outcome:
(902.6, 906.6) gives 17.62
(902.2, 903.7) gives 15.57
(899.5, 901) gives 17.97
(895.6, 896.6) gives 19.5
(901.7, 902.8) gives 15.37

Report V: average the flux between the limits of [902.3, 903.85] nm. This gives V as 15.1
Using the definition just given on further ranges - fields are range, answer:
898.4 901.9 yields 17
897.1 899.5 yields 16.9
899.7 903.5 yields 15.7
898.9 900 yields 18.2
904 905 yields 14.9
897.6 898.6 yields 15.9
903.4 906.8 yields 15.7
